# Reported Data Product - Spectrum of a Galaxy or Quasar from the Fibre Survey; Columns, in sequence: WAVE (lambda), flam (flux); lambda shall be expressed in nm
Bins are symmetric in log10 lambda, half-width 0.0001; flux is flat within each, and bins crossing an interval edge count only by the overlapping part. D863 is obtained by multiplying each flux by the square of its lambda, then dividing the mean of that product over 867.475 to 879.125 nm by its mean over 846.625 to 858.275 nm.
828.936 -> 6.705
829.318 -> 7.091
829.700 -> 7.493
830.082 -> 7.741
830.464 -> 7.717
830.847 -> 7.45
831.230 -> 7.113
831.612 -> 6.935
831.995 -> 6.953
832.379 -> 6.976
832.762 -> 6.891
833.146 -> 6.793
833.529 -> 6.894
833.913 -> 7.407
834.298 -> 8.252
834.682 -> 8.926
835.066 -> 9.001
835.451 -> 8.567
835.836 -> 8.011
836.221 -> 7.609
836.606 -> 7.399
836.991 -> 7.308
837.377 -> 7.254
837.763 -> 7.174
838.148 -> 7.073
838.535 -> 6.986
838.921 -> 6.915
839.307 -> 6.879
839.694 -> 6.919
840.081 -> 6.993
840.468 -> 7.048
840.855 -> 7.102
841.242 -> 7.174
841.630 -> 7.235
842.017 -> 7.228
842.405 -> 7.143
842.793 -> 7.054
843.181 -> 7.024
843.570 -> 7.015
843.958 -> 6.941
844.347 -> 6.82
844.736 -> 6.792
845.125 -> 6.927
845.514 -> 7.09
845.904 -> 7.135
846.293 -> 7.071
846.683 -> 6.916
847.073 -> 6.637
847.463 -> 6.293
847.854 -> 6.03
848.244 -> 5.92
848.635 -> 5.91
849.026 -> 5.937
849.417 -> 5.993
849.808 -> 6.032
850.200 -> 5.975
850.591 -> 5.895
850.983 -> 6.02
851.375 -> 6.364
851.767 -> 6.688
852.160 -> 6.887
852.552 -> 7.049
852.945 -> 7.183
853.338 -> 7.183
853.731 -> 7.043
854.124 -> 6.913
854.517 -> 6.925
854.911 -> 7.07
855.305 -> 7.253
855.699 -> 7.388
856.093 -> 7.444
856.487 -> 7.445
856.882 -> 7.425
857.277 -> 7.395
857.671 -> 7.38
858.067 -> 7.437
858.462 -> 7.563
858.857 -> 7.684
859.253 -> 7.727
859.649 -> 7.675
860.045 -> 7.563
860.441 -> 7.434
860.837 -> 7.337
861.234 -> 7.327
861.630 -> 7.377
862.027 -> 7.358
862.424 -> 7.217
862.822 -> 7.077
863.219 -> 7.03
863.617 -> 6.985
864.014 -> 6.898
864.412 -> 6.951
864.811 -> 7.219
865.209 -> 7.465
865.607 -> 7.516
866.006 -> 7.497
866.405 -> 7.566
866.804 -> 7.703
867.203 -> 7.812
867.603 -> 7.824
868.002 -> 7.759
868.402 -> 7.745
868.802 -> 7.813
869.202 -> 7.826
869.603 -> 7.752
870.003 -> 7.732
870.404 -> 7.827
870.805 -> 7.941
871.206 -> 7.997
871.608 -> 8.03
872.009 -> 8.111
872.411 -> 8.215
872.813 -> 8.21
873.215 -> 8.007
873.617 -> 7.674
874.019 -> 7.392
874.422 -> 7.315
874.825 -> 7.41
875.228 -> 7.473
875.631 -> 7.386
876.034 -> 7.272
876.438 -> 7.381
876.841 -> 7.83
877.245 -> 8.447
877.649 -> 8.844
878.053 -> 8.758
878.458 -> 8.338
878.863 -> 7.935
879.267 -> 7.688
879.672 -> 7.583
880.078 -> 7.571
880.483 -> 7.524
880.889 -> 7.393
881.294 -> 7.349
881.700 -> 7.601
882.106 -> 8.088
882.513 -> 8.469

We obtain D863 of 1.2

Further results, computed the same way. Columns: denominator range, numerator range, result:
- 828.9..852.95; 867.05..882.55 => 1.21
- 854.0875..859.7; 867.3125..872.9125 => 1.10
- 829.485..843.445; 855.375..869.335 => 1.08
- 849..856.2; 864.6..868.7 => 1.17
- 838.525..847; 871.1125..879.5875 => 1.21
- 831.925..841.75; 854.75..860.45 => 1.06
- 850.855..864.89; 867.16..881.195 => 1.13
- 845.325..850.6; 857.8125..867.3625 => 1.20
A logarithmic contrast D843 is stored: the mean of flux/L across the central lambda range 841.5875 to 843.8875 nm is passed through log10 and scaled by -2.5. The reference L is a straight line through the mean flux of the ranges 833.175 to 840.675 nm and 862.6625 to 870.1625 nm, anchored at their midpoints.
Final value 0.06 mag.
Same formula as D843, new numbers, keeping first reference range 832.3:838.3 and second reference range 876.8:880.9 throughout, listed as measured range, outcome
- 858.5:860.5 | 0.030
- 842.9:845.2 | 0.115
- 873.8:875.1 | 0.085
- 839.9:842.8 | 0.079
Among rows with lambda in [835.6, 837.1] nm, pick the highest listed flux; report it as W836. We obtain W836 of 8.011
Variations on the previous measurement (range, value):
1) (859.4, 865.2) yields 7.675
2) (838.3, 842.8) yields 7.235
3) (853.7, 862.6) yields 7.727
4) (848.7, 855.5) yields 7.253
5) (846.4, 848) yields 6.916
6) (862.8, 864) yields 7.077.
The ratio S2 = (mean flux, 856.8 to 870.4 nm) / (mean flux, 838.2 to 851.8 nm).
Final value 1.12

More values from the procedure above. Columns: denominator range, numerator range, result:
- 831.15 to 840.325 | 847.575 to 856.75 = 0.90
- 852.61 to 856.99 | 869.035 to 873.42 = 1.11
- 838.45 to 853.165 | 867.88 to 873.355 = 1.18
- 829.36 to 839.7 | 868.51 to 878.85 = 1.06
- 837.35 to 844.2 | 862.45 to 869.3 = 1.05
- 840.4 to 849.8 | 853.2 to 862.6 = 1.09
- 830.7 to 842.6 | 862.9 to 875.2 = 1.04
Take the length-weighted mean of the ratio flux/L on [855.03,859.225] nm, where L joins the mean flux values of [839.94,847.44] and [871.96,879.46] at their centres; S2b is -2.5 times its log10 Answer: -0.011 mag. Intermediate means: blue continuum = 7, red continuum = 7.87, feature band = 7.45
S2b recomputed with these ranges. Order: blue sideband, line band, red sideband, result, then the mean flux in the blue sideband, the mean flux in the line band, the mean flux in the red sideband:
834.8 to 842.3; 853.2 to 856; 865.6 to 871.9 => 0.07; 7.37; 7.12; 7.78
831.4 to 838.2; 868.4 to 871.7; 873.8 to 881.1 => -0.02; 7.53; 7.85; 7.75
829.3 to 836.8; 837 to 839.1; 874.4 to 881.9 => 0.07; 7.57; 7.1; 7.75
